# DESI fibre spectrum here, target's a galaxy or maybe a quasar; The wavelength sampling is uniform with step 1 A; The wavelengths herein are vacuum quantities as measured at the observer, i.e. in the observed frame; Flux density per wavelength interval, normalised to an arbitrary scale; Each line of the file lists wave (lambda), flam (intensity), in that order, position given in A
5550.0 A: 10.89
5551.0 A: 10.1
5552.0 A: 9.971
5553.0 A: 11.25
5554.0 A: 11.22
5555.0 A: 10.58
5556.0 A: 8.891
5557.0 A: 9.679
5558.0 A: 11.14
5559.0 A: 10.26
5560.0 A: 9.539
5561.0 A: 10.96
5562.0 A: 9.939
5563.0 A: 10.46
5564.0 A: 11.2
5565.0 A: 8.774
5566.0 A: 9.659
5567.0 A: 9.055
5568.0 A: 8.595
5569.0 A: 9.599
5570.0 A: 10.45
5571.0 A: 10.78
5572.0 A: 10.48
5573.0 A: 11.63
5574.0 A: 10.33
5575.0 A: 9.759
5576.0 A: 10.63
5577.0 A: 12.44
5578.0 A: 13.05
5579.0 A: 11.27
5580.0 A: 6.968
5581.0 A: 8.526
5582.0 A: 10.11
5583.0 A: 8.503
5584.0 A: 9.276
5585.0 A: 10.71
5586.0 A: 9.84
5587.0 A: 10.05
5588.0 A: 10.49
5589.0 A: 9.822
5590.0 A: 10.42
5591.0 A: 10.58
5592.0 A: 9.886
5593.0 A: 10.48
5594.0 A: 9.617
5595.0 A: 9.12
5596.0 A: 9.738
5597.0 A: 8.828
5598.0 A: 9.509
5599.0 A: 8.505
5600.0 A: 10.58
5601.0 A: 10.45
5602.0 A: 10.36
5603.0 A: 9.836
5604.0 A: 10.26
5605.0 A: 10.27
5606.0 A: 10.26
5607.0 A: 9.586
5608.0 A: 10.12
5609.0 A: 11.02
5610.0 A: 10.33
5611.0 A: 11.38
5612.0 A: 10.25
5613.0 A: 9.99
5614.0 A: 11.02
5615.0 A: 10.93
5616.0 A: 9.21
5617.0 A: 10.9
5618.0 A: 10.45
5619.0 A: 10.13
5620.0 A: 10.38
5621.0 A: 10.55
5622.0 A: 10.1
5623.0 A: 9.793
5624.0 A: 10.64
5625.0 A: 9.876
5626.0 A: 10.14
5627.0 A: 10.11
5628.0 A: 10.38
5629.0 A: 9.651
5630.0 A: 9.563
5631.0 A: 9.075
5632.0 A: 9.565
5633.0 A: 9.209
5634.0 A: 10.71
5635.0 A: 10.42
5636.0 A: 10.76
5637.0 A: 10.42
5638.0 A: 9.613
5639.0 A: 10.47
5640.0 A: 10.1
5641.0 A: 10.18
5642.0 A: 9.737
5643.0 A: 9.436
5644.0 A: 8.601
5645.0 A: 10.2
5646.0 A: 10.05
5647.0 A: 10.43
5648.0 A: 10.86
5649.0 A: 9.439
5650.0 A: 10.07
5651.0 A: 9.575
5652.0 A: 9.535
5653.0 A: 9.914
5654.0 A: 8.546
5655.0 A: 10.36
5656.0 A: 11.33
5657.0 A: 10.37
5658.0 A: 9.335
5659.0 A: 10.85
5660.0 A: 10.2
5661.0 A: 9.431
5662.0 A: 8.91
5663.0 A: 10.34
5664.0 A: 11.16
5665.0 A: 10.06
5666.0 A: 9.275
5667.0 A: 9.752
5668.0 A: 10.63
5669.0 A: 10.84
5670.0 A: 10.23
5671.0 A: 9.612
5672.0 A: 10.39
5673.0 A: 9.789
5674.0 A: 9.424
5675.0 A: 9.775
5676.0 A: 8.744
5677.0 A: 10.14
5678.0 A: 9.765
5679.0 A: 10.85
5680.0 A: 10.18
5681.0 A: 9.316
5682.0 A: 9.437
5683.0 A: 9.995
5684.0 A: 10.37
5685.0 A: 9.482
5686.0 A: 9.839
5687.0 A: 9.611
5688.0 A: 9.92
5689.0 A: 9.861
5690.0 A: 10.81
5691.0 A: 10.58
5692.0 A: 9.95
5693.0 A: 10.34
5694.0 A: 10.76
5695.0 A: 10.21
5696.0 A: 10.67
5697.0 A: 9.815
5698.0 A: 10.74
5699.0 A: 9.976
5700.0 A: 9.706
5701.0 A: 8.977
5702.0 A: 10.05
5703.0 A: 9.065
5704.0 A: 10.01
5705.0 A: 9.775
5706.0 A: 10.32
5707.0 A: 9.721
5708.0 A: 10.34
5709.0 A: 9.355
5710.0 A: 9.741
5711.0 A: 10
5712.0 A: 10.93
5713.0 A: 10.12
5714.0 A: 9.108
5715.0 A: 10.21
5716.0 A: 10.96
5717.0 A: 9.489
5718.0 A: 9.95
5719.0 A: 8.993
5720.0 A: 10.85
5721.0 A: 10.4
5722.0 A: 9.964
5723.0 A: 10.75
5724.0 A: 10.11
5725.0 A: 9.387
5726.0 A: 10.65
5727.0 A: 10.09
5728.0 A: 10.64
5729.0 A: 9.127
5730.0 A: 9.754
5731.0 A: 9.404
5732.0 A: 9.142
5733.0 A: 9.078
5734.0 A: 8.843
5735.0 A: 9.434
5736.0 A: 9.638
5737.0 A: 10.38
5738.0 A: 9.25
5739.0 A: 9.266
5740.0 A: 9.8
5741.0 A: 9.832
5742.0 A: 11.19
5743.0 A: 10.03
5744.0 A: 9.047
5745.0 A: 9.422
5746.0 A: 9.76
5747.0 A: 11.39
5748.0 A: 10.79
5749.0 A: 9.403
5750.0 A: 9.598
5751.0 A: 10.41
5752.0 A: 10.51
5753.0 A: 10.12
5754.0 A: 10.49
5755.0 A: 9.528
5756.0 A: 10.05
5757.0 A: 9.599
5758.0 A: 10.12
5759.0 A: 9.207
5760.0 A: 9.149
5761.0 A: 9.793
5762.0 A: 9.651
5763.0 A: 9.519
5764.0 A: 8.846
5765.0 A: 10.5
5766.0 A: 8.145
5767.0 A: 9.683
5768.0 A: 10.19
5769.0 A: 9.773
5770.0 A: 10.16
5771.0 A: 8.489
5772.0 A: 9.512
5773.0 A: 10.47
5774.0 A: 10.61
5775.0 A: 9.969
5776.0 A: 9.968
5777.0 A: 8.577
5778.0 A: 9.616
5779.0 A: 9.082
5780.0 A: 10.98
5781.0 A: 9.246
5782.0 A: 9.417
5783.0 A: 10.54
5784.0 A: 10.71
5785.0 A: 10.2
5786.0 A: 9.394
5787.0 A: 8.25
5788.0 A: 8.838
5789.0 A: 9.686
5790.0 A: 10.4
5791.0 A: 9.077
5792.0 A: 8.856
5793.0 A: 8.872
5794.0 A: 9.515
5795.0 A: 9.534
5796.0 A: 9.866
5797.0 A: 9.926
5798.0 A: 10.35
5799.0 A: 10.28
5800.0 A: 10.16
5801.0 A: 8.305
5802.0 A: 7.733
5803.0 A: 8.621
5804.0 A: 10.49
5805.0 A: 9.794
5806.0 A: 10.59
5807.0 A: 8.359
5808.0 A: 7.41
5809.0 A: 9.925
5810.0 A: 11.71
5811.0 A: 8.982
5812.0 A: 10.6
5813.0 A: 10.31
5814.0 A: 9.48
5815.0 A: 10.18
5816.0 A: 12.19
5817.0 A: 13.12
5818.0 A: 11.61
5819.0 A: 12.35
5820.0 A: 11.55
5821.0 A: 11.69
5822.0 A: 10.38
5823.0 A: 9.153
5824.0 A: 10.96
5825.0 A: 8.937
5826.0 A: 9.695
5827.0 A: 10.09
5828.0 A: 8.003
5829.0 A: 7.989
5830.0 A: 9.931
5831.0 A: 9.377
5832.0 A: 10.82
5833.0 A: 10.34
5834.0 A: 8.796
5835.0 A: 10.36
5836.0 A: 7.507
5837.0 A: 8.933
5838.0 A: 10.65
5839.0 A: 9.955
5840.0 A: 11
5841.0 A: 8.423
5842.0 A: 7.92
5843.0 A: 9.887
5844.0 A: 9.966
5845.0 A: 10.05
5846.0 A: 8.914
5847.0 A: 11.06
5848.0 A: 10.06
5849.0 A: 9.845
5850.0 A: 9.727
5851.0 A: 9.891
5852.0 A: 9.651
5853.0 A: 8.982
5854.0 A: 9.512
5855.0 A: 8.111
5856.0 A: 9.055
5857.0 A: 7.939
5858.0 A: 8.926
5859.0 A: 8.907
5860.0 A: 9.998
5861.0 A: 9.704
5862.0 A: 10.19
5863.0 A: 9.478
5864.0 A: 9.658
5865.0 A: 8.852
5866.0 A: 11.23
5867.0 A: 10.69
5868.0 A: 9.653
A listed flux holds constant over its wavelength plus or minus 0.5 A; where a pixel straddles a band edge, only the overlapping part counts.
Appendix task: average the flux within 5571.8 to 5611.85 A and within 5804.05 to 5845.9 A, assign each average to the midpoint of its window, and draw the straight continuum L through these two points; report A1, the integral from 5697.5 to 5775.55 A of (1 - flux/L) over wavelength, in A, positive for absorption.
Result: 1.4 A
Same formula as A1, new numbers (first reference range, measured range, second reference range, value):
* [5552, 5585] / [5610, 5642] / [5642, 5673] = -0.4 A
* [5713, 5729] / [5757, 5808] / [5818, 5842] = 2.0 A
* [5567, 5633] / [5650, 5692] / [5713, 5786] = 0.0 A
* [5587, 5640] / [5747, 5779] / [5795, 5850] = 0.6 A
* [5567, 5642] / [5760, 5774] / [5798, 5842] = 0.5 A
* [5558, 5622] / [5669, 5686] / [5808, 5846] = 0.4 A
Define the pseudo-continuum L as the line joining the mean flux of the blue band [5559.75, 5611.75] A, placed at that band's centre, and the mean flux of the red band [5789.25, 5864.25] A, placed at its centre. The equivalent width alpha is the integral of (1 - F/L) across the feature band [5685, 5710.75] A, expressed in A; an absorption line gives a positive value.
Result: -0.2 A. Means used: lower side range 10.1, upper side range 9.74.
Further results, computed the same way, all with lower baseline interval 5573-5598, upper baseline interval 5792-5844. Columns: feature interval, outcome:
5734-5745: 0.2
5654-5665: -0.2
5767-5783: 0.2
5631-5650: 0.0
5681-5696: -0.2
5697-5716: 0.0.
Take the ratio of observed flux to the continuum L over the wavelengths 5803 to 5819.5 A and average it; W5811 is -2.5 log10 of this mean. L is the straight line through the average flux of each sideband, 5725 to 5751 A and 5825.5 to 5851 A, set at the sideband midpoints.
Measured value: -0.08 mag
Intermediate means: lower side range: 9.8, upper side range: 9.58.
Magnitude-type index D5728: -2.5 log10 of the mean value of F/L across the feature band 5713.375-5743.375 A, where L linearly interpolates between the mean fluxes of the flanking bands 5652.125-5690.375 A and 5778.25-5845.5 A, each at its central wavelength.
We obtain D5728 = 0.00 mag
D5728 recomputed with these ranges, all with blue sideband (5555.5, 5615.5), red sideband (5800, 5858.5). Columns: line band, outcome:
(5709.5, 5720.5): -0.01 mag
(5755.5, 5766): 0.03 mag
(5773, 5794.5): 0.02 mag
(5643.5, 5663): 0.01 mag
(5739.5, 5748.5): -0.03 mag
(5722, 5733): 0.00 mag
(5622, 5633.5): 0.02 mag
